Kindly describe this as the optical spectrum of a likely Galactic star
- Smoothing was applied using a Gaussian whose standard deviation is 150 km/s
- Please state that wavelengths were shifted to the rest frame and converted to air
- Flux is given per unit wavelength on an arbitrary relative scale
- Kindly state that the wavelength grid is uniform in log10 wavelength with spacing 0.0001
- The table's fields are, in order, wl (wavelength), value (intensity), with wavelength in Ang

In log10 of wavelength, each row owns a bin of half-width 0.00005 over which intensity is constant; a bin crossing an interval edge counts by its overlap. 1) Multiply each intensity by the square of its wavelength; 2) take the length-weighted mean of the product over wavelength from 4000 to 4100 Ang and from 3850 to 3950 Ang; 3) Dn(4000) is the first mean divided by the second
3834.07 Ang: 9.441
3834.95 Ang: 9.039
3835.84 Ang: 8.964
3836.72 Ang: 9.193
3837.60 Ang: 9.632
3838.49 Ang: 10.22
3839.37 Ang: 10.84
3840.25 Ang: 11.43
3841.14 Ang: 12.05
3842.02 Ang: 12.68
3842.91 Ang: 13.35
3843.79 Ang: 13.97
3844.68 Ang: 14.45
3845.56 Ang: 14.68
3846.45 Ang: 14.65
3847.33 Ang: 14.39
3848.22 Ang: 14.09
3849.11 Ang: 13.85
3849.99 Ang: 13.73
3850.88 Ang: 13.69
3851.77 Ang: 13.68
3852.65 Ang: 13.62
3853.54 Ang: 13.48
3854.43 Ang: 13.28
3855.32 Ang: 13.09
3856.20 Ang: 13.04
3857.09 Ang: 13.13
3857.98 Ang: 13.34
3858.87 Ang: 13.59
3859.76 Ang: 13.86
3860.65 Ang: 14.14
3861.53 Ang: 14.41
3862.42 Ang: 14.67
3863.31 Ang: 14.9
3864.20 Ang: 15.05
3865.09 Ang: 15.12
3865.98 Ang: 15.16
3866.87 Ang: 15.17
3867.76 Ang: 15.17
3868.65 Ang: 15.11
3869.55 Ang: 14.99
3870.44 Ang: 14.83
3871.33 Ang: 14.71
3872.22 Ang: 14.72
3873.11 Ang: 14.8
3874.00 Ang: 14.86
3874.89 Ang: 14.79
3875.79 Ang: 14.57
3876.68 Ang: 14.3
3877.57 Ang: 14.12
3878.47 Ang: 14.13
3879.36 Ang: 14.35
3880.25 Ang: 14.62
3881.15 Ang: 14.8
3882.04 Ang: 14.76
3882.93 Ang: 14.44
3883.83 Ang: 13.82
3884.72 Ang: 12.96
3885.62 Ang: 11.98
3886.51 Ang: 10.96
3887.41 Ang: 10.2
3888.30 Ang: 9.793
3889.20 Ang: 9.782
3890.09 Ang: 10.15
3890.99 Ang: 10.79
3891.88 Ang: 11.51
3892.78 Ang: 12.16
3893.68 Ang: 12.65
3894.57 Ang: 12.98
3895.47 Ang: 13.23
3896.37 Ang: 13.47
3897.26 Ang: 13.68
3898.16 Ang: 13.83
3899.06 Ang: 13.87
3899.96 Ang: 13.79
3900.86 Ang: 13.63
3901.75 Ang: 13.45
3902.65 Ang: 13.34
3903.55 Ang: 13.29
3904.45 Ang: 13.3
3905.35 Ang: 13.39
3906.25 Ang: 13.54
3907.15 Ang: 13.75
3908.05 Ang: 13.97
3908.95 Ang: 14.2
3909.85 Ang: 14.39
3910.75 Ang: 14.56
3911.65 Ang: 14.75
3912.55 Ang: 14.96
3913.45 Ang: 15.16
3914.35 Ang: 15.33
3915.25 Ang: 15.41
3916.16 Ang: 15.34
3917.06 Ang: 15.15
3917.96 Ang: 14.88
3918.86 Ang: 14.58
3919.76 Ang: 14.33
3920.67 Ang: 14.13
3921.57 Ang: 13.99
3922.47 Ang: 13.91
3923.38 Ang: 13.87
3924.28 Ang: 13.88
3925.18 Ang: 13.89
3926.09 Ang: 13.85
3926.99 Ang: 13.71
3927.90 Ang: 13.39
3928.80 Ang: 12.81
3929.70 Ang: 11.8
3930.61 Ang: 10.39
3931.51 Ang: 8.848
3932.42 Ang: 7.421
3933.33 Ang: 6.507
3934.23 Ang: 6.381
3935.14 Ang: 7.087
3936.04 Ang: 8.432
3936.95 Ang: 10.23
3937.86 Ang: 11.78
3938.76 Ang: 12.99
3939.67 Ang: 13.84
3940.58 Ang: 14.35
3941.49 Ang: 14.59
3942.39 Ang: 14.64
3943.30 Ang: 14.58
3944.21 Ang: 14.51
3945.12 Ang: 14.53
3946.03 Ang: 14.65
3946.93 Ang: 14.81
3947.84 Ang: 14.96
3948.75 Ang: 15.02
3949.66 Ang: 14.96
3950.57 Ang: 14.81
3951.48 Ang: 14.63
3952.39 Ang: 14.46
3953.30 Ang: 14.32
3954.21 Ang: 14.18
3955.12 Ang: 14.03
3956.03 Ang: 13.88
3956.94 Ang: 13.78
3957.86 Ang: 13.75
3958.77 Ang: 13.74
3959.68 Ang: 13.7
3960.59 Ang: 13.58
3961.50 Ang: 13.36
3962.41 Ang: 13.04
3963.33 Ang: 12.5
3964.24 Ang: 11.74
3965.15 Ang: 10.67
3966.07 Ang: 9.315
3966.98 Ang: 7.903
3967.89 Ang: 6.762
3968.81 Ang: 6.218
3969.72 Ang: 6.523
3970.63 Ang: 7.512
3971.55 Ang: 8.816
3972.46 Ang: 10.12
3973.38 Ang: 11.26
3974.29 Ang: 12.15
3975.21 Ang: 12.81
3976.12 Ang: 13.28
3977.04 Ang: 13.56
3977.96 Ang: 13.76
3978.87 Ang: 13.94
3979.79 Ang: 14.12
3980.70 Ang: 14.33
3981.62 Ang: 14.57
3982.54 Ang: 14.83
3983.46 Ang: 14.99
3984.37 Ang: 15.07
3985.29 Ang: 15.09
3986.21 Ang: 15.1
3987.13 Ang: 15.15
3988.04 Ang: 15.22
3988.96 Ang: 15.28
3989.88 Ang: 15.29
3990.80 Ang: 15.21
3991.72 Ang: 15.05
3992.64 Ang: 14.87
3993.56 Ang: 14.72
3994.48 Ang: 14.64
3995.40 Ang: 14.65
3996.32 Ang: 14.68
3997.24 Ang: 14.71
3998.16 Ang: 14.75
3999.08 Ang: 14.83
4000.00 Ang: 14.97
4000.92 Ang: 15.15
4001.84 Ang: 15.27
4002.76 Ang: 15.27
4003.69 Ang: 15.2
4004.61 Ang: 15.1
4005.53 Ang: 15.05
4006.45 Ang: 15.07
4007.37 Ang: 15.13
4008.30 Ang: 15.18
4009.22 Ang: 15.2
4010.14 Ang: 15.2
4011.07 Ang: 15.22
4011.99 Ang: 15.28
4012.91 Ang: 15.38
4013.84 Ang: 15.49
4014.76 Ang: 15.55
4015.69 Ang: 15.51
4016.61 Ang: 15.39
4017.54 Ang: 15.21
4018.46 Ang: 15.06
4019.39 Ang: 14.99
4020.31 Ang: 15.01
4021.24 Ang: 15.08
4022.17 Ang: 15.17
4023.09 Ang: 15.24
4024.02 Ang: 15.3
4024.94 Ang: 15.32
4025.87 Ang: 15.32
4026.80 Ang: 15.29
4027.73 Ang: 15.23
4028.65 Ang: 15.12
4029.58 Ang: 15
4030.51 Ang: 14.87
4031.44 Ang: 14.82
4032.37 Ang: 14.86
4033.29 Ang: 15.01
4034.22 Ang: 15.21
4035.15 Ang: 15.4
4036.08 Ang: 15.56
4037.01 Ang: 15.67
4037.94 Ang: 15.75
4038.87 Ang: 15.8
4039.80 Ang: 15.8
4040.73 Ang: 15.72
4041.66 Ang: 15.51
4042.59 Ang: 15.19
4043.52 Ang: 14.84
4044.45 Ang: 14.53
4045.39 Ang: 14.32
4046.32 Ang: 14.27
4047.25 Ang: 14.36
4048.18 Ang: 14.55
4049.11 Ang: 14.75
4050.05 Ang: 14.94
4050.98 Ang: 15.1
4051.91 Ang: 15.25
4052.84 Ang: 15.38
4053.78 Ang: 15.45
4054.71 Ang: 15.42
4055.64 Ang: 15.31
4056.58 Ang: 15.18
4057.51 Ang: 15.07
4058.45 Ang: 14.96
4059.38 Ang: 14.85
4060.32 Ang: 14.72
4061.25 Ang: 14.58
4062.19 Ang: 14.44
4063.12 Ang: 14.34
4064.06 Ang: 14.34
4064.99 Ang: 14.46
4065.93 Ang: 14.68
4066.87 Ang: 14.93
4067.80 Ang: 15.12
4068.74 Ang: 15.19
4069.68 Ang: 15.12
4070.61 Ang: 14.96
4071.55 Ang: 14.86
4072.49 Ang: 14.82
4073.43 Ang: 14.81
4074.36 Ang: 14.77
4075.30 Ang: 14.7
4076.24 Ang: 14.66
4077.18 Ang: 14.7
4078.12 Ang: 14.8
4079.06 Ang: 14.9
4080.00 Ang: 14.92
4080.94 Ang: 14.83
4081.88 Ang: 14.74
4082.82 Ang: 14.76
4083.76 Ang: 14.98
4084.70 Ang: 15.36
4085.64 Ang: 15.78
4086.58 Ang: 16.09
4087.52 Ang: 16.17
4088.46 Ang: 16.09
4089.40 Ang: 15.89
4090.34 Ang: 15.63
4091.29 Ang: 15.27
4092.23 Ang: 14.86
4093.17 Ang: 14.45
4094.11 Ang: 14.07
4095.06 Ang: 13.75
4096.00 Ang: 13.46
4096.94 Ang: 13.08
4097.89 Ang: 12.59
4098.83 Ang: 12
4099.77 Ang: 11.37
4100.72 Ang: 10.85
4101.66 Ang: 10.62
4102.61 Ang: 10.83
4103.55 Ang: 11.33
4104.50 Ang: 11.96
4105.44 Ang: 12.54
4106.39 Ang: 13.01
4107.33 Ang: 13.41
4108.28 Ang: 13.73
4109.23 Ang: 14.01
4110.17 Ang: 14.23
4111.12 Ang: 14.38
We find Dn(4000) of 1.2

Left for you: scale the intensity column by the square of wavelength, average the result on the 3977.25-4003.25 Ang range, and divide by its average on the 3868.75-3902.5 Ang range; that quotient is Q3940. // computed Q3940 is 1.2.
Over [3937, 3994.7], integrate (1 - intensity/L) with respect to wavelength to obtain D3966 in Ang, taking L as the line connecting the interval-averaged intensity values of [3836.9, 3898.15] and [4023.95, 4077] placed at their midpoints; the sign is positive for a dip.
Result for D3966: 4.07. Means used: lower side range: 13.4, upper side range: 15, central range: 13.3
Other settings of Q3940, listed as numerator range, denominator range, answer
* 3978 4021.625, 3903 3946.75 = 1.19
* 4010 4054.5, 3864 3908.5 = 1.21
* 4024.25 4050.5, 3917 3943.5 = 1.30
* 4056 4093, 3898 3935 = 1.23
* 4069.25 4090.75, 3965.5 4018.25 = 1.15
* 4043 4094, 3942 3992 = 1.19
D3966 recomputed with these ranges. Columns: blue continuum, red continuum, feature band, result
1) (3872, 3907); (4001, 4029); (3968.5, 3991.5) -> 2.6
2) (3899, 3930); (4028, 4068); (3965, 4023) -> 3.0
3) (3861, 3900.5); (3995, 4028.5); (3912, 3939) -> 3.2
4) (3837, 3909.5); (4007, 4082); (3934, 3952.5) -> 1.2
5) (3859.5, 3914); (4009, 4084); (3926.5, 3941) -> 3.6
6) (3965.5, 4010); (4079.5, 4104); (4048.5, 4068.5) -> -1.6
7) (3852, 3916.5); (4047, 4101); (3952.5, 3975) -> 4.3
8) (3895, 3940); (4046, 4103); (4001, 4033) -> -2.8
